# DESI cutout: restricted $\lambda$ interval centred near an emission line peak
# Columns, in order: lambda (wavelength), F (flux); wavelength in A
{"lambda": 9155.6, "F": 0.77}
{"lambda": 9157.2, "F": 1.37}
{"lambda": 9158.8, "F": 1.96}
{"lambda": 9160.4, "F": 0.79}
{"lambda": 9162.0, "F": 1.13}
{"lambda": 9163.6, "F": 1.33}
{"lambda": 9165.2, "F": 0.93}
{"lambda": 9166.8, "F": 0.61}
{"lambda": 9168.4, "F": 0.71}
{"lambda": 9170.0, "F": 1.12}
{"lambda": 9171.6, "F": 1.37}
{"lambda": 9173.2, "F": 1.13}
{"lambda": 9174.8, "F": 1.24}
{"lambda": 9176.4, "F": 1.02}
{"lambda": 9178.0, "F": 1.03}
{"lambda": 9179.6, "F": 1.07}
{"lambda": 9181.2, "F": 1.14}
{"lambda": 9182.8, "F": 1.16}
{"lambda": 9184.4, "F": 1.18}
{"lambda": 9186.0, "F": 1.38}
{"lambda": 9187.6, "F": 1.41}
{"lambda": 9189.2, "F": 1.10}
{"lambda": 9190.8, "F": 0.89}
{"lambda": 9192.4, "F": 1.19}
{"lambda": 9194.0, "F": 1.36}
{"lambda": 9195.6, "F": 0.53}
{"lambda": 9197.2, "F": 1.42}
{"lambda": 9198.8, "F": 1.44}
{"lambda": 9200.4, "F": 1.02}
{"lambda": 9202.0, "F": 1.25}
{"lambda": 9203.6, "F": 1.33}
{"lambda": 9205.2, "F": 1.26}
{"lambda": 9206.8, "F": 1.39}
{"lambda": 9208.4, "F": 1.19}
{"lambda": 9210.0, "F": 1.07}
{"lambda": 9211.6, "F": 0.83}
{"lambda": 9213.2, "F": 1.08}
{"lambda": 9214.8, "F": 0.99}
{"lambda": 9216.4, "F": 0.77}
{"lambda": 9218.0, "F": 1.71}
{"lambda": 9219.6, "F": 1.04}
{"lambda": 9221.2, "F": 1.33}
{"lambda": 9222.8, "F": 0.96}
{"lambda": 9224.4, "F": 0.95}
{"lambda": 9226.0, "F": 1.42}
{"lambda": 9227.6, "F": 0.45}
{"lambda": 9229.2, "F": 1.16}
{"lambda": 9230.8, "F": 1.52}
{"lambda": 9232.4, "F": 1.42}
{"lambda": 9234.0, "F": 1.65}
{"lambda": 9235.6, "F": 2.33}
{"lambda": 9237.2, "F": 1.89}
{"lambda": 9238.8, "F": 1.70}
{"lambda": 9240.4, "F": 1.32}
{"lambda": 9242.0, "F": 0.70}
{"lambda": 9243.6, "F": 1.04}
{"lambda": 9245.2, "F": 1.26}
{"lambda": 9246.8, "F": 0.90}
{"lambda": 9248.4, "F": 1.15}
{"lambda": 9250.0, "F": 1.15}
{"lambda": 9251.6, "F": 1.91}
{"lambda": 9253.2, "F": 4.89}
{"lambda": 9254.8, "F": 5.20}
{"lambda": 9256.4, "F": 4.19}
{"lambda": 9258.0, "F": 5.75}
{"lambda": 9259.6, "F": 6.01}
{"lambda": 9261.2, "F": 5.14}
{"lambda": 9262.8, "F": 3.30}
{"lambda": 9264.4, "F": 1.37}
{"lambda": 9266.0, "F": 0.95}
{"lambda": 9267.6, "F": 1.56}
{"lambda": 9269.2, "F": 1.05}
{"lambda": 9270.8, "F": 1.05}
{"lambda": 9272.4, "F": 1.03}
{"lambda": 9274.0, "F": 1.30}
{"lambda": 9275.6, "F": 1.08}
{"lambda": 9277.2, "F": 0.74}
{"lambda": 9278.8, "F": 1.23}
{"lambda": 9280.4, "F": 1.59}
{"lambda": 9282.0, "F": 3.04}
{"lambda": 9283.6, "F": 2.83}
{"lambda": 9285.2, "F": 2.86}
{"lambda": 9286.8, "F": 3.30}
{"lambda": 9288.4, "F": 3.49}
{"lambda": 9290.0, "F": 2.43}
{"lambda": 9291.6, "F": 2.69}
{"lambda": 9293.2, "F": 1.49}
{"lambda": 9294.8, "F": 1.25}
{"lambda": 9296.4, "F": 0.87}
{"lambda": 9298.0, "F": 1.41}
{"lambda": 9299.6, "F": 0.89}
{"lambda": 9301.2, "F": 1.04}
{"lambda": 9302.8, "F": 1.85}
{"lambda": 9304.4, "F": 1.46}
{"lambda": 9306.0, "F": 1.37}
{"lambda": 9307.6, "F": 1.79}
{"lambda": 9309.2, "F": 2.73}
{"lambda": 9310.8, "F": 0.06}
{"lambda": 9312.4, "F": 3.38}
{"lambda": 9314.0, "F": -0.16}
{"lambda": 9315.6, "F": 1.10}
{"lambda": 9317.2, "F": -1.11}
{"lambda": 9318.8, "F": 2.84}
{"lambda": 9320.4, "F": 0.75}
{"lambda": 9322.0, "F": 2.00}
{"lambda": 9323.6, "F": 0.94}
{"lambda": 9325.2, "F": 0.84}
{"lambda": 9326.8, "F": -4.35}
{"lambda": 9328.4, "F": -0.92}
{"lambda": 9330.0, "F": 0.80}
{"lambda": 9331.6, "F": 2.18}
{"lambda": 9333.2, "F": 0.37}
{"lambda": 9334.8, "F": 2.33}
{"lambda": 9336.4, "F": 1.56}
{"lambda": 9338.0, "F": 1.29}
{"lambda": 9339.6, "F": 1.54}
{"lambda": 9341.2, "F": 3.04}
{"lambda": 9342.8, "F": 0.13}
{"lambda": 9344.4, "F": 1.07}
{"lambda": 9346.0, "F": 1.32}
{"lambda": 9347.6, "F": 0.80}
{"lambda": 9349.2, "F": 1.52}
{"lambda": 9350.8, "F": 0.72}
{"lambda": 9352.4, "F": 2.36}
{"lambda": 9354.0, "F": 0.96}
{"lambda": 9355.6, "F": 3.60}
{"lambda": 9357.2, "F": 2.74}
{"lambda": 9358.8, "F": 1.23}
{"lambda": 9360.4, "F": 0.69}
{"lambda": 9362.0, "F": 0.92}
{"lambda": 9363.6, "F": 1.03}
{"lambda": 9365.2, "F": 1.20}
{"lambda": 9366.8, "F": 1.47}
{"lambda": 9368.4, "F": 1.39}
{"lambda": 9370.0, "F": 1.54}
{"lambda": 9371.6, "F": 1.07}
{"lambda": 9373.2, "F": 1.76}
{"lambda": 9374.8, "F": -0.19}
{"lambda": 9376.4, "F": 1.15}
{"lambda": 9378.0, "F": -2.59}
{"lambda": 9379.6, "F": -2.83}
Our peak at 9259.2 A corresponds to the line Halpha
